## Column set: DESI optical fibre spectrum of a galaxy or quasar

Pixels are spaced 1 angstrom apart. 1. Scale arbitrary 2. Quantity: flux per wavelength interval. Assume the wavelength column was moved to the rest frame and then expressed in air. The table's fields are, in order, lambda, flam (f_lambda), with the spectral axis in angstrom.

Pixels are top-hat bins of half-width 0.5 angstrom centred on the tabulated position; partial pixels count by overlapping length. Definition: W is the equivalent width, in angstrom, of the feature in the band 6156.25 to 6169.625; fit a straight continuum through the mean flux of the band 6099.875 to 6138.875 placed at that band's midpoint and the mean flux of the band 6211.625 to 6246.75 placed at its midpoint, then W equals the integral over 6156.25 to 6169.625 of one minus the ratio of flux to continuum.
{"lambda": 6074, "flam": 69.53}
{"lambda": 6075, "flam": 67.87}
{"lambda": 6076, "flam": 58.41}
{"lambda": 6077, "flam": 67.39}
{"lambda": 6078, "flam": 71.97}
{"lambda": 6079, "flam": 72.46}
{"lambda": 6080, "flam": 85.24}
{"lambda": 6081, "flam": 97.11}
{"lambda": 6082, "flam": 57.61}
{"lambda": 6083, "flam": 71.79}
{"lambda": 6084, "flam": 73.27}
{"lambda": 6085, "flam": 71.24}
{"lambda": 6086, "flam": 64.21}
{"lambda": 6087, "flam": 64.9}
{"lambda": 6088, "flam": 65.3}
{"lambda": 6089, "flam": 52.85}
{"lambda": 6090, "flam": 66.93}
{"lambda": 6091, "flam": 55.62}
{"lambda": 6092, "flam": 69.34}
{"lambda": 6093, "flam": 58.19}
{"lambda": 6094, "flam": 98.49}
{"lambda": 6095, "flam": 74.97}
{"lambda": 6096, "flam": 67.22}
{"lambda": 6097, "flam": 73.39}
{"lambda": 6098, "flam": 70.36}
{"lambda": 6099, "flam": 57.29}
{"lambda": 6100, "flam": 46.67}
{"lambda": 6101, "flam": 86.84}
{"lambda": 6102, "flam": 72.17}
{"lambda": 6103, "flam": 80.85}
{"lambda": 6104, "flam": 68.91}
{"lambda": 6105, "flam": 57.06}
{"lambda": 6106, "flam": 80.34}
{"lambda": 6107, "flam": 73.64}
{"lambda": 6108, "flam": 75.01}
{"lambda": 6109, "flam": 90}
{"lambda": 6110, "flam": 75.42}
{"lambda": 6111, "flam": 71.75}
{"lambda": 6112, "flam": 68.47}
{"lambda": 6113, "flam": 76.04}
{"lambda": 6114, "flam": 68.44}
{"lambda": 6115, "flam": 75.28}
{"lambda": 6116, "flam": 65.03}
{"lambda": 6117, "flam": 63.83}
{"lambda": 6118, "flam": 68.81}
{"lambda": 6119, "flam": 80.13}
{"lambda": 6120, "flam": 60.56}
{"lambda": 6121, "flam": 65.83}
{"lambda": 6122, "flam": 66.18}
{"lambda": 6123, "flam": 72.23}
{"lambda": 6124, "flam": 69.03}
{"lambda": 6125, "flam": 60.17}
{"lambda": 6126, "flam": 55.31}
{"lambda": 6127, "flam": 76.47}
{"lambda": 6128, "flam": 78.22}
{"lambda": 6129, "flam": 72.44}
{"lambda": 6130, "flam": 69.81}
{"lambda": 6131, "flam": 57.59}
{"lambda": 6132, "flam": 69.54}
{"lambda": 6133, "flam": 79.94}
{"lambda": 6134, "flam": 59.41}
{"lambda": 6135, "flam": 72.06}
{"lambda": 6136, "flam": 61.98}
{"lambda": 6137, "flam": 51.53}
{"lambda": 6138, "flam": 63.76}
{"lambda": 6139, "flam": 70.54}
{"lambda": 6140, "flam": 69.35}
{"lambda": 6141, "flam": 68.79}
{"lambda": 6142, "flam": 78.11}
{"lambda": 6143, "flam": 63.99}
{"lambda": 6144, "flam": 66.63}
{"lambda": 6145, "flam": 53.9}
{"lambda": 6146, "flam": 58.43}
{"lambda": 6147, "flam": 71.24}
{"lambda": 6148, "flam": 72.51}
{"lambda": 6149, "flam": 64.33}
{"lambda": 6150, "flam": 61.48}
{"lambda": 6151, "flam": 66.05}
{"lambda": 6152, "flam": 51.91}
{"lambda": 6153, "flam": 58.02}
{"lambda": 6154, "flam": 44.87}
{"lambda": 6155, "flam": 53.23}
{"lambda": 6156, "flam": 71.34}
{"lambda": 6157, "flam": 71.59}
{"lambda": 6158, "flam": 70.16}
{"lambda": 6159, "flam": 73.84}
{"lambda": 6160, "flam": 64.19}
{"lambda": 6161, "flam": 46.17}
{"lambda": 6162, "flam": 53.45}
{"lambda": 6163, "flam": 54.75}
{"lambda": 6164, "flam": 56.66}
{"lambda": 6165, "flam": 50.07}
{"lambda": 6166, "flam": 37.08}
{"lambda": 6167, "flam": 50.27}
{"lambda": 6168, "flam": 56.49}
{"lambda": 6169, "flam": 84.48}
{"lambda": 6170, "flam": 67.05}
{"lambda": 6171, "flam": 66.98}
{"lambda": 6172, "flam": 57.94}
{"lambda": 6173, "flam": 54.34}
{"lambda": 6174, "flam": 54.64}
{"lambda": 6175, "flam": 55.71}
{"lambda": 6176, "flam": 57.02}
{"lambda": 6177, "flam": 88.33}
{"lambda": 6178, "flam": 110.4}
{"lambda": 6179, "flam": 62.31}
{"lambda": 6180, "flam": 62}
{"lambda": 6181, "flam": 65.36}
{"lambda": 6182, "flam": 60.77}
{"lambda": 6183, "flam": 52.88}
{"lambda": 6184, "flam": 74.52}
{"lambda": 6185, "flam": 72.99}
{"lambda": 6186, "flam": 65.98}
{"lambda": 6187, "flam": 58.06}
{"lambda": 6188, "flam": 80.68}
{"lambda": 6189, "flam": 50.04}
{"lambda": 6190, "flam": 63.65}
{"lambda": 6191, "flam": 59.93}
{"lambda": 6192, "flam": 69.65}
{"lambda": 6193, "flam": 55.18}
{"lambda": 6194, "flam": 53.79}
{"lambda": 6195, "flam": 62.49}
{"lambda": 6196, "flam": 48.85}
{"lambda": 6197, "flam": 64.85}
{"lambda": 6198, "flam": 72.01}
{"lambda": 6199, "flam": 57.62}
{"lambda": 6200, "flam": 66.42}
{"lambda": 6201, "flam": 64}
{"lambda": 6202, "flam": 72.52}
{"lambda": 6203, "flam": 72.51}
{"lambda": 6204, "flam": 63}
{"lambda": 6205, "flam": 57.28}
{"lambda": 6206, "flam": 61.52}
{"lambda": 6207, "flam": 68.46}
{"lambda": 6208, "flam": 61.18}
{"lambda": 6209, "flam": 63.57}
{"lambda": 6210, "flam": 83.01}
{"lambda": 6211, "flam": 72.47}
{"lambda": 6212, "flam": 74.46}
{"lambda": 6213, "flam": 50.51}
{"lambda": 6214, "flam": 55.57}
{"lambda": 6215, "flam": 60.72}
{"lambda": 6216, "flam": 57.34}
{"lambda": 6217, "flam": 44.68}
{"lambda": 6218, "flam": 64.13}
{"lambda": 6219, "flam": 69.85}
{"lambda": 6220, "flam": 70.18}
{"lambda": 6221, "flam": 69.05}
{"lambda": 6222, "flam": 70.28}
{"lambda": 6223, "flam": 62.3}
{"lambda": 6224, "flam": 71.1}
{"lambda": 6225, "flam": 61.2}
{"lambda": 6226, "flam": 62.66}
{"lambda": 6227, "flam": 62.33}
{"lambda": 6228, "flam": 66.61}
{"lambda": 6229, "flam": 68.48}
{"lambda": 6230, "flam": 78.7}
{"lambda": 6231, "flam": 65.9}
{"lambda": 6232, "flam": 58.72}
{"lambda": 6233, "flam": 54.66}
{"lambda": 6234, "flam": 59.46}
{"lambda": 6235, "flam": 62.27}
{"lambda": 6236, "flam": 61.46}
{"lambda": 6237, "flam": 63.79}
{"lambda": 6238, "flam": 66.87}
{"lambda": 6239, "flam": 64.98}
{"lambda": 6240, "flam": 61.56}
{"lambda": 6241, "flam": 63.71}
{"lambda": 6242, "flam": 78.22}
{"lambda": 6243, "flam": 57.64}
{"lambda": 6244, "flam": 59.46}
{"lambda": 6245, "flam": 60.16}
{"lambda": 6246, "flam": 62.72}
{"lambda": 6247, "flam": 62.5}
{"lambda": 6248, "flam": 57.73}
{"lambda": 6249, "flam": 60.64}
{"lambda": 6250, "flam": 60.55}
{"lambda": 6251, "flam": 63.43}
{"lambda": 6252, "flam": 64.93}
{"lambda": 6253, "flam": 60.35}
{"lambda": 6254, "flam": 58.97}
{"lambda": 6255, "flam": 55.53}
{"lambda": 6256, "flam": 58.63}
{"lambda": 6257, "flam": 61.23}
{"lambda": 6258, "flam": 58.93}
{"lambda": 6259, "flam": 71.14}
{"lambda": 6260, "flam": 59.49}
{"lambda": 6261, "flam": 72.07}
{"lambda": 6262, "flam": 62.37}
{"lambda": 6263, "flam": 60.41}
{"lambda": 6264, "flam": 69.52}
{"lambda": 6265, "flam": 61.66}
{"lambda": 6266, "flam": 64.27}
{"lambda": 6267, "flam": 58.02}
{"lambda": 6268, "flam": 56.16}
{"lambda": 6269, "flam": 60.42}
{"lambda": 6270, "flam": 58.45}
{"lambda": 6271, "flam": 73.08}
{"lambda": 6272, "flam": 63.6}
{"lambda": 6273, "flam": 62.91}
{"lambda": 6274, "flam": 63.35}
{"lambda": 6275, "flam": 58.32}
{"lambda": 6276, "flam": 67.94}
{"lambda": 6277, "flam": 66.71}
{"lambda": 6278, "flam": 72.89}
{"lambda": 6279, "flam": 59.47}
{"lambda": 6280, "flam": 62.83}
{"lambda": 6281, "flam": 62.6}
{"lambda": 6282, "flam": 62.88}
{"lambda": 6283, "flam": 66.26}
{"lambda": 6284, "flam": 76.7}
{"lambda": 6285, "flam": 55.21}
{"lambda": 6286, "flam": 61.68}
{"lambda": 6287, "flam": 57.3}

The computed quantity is 1.54 angstrom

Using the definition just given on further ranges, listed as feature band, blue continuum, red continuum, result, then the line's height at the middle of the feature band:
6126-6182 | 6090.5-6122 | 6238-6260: 3.15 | 67.9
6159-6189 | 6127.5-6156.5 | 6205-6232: 0.98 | 64.9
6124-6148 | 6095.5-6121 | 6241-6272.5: 0.90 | 69.3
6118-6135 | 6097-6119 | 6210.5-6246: 0.42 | 70.2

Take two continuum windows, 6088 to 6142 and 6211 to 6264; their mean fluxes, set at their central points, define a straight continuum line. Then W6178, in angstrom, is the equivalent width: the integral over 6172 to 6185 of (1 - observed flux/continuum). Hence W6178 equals -0.1 angstrom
